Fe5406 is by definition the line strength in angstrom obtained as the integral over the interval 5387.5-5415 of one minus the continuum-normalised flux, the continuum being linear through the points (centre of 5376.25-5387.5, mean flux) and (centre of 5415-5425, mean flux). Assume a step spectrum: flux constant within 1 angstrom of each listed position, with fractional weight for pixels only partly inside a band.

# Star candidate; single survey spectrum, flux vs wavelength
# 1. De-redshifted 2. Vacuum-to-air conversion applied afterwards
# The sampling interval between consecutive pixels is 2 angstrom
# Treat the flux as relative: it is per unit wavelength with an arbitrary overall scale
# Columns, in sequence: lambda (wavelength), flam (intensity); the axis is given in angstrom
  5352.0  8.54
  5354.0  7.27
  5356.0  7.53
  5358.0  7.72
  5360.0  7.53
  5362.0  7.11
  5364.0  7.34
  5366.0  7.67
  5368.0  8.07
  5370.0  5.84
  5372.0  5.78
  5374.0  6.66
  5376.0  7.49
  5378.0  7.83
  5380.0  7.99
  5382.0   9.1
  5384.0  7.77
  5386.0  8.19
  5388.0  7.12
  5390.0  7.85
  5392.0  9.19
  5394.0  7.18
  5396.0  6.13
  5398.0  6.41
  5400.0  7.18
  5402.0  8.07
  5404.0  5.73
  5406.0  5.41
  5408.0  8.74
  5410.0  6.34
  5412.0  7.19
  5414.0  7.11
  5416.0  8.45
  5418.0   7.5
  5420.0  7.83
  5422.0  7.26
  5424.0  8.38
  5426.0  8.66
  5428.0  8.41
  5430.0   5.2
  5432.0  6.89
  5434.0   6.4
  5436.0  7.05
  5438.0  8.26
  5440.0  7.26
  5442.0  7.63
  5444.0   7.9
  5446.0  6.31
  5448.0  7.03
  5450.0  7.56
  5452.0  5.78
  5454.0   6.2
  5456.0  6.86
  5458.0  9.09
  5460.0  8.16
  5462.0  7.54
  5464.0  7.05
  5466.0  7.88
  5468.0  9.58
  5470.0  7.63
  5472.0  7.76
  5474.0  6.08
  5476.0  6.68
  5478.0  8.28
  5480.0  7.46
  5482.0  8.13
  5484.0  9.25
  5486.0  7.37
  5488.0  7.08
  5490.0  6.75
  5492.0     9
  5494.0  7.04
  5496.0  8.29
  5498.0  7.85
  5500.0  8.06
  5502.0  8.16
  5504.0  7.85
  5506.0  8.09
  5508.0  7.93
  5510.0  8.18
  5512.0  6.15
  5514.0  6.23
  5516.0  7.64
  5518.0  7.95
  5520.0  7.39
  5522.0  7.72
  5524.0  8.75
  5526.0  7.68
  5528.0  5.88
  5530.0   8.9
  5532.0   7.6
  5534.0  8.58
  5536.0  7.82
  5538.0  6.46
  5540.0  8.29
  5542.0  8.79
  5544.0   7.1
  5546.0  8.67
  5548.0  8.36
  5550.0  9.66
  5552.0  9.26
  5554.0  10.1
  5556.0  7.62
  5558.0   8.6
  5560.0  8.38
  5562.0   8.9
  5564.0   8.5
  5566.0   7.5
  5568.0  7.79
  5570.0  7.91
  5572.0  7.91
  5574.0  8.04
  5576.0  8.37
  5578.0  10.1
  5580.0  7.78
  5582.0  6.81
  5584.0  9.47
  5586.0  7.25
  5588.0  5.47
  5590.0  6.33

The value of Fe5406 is 3.0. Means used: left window 8.08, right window 7.88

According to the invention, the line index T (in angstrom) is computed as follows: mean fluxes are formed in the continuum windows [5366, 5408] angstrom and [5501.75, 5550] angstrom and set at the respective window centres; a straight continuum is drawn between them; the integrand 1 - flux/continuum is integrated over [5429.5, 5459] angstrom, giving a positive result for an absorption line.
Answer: 1.7 angstrom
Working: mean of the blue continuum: 7.3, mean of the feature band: 7.06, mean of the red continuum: 7.79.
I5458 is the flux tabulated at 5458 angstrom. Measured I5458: 9.09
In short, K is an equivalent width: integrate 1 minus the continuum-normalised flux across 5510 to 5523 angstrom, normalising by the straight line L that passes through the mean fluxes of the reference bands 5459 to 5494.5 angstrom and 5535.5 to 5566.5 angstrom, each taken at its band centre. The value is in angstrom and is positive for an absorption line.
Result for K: 1.3 angstrom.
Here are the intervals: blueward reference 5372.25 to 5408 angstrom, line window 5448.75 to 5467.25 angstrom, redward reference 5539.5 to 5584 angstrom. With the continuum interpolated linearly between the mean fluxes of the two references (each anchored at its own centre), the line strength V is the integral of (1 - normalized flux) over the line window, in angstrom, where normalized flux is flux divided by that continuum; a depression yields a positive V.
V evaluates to 0.98 angstrom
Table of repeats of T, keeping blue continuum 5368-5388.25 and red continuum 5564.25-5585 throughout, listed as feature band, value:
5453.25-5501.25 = 0.5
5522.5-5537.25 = 0.3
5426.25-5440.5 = 0.9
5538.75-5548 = -0.1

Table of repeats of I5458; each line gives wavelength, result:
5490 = 6.75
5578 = 10.1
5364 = 7.34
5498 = 7.85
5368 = 8.07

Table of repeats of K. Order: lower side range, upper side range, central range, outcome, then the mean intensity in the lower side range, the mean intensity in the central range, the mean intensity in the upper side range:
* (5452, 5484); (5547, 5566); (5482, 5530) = 2.35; 7.62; 7.7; 8.75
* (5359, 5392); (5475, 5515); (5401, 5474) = 2.22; 7.51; 7.37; 7.69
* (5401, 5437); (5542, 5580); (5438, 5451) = 0.20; 7.26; 7.36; 8.48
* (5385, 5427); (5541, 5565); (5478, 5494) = 0.51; 7.42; 7.84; 8.66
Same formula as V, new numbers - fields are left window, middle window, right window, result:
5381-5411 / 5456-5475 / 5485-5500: -0.60 angstrom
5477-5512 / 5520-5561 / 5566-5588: -1.29 angstrom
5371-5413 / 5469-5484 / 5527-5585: 0.46 angstrom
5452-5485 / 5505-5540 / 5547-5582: 2.21 angstrom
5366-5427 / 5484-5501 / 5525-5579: 0.34 angstrom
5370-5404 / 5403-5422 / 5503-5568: 0.89 angstrom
